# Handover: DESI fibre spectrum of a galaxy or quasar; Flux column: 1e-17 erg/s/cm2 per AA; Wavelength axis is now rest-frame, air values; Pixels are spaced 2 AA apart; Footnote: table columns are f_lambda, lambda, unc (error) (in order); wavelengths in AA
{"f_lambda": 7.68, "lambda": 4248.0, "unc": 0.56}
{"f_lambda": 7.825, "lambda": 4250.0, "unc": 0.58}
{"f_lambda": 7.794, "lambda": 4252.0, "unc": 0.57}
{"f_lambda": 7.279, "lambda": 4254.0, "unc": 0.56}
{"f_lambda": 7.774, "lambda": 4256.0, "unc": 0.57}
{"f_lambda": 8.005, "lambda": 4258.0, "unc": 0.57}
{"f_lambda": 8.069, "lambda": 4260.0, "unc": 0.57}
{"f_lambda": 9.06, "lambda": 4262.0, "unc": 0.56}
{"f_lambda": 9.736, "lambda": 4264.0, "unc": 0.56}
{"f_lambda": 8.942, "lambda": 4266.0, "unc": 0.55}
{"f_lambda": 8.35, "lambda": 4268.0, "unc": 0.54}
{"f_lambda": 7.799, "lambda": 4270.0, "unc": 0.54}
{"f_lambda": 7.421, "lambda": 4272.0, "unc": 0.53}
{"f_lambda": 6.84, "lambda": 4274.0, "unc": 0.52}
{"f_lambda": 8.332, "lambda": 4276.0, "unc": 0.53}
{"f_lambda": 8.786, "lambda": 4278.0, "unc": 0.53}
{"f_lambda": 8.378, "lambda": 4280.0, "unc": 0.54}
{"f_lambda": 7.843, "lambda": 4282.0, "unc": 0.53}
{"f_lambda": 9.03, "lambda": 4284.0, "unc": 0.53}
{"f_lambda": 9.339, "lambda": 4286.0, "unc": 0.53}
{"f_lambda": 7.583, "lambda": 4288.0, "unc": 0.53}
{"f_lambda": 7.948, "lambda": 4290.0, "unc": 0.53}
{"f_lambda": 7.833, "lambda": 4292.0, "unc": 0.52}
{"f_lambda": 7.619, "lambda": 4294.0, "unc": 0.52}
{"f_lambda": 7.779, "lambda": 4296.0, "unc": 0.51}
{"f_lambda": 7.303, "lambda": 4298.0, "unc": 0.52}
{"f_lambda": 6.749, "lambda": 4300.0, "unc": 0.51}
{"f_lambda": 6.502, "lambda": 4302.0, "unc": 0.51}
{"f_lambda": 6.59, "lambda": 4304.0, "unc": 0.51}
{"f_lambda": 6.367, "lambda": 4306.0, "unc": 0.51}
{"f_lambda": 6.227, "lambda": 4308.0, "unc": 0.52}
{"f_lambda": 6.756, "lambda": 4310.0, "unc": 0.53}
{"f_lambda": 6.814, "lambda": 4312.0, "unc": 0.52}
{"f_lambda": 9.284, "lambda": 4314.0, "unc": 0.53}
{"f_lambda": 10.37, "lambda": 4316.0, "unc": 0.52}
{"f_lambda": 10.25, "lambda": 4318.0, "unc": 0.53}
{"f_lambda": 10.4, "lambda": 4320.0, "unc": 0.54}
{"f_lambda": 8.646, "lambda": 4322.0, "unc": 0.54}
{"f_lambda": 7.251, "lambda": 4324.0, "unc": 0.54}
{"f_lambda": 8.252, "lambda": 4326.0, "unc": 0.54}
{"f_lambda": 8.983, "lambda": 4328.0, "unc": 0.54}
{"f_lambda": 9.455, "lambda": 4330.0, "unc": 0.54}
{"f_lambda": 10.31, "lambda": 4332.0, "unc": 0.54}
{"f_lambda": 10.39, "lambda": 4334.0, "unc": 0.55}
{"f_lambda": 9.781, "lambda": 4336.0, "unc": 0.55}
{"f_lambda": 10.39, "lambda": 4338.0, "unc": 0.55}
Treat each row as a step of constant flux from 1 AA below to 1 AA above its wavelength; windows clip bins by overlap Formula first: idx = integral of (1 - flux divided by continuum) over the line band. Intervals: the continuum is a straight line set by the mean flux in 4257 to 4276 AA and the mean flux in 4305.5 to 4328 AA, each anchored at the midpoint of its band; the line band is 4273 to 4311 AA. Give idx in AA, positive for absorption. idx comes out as 3.3 AA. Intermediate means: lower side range 8.25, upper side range 8.31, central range 7.57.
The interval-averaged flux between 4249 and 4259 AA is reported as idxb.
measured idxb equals 7.74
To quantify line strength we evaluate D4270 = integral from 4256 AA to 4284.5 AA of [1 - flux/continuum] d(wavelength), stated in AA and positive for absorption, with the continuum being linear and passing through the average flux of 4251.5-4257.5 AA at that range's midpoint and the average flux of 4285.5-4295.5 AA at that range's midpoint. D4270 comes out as -1.9 AA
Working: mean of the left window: 7.63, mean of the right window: 7.99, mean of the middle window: 8.3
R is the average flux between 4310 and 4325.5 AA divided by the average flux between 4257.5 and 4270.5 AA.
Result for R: 1.0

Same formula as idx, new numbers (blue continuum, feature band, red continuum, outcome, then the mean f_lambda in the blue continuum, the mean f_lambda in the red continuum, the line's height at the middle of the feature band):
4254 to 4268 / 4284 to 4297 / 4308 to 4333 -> 0.8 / 8.49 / 8.79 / 8.64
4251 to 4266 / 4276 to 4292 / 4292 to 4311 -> -1.9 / 8.29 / 6.93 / 7.48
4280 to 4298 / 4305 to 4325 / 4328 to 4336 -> 2.1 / 8.09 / 9.88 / 9.18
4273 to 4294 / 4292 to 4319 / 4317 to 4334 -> 3.6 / 8.16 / 9.26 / 8.74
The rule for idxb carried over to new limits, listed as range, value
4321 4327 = 8.05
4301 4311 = 6.49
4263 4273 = 8.45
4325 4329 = 8.62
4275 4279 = 8.56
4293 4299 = 7.57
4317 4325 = 9.14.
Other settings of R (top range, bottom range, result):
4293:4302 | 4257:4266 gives 0.83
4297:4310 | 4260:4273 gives 0.78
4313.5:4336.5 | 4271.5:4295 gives 1.17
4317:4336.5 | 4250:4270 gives 1.13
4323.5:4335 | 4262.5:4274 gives 1.10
